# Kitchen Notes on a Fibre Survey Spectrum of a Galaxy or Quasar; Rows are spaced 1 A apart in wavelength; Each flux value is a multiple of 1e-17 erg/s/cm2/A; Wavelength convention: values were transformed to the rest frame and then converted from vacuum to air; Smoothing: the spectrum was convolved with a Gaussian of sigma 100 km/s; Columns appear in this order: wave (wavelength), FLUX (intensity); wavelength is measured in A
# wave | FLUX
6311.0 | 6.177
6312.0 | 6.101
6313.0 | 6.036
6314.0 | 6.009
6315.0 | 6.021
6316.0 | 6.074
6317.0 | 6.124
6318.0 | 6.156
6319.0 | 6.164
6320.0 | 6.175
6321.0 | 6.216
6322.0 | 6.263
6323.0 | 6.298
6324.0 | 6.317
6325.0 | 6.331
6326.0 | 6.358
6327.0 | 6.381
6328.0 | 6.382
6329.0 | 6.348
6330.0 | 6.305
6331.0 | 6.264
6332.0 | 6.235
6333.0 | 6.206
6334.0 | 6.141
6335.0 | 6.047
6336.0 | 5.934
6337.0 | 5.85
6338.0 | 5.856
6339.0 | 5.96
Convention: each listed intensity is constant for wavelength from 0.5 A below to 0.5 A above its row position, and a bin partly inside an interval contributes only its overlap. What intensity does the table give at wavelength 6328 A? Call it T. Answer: 6.382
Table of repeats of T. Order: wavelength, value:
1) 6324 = 6.317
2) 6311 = 6.177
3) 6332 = 6.235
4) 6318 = 6.156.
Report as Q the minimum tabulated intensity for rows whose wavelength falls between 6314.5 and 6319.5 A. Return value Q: 6.021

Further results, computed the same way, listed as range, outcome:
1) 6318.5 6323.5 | 6.164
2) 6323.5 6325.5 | 6.317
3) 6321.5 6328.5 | 6.263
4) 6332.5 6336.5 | 5.934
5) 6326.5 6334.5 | 6.141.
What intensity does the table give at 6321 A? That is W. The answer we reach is 6.216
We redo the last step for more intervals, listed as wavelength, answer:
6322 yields 6.263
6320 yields 6.175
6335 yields 6.047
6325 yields 6.331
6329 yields 6.348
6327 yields 6.381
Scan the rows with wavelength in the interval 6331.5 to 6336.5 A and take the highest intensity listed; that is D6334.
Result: 6.235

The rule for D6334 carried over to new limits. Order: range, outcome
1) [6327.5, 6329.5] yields 6.382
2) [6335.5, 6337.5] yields 5.934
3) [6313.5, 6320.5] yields 6.175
